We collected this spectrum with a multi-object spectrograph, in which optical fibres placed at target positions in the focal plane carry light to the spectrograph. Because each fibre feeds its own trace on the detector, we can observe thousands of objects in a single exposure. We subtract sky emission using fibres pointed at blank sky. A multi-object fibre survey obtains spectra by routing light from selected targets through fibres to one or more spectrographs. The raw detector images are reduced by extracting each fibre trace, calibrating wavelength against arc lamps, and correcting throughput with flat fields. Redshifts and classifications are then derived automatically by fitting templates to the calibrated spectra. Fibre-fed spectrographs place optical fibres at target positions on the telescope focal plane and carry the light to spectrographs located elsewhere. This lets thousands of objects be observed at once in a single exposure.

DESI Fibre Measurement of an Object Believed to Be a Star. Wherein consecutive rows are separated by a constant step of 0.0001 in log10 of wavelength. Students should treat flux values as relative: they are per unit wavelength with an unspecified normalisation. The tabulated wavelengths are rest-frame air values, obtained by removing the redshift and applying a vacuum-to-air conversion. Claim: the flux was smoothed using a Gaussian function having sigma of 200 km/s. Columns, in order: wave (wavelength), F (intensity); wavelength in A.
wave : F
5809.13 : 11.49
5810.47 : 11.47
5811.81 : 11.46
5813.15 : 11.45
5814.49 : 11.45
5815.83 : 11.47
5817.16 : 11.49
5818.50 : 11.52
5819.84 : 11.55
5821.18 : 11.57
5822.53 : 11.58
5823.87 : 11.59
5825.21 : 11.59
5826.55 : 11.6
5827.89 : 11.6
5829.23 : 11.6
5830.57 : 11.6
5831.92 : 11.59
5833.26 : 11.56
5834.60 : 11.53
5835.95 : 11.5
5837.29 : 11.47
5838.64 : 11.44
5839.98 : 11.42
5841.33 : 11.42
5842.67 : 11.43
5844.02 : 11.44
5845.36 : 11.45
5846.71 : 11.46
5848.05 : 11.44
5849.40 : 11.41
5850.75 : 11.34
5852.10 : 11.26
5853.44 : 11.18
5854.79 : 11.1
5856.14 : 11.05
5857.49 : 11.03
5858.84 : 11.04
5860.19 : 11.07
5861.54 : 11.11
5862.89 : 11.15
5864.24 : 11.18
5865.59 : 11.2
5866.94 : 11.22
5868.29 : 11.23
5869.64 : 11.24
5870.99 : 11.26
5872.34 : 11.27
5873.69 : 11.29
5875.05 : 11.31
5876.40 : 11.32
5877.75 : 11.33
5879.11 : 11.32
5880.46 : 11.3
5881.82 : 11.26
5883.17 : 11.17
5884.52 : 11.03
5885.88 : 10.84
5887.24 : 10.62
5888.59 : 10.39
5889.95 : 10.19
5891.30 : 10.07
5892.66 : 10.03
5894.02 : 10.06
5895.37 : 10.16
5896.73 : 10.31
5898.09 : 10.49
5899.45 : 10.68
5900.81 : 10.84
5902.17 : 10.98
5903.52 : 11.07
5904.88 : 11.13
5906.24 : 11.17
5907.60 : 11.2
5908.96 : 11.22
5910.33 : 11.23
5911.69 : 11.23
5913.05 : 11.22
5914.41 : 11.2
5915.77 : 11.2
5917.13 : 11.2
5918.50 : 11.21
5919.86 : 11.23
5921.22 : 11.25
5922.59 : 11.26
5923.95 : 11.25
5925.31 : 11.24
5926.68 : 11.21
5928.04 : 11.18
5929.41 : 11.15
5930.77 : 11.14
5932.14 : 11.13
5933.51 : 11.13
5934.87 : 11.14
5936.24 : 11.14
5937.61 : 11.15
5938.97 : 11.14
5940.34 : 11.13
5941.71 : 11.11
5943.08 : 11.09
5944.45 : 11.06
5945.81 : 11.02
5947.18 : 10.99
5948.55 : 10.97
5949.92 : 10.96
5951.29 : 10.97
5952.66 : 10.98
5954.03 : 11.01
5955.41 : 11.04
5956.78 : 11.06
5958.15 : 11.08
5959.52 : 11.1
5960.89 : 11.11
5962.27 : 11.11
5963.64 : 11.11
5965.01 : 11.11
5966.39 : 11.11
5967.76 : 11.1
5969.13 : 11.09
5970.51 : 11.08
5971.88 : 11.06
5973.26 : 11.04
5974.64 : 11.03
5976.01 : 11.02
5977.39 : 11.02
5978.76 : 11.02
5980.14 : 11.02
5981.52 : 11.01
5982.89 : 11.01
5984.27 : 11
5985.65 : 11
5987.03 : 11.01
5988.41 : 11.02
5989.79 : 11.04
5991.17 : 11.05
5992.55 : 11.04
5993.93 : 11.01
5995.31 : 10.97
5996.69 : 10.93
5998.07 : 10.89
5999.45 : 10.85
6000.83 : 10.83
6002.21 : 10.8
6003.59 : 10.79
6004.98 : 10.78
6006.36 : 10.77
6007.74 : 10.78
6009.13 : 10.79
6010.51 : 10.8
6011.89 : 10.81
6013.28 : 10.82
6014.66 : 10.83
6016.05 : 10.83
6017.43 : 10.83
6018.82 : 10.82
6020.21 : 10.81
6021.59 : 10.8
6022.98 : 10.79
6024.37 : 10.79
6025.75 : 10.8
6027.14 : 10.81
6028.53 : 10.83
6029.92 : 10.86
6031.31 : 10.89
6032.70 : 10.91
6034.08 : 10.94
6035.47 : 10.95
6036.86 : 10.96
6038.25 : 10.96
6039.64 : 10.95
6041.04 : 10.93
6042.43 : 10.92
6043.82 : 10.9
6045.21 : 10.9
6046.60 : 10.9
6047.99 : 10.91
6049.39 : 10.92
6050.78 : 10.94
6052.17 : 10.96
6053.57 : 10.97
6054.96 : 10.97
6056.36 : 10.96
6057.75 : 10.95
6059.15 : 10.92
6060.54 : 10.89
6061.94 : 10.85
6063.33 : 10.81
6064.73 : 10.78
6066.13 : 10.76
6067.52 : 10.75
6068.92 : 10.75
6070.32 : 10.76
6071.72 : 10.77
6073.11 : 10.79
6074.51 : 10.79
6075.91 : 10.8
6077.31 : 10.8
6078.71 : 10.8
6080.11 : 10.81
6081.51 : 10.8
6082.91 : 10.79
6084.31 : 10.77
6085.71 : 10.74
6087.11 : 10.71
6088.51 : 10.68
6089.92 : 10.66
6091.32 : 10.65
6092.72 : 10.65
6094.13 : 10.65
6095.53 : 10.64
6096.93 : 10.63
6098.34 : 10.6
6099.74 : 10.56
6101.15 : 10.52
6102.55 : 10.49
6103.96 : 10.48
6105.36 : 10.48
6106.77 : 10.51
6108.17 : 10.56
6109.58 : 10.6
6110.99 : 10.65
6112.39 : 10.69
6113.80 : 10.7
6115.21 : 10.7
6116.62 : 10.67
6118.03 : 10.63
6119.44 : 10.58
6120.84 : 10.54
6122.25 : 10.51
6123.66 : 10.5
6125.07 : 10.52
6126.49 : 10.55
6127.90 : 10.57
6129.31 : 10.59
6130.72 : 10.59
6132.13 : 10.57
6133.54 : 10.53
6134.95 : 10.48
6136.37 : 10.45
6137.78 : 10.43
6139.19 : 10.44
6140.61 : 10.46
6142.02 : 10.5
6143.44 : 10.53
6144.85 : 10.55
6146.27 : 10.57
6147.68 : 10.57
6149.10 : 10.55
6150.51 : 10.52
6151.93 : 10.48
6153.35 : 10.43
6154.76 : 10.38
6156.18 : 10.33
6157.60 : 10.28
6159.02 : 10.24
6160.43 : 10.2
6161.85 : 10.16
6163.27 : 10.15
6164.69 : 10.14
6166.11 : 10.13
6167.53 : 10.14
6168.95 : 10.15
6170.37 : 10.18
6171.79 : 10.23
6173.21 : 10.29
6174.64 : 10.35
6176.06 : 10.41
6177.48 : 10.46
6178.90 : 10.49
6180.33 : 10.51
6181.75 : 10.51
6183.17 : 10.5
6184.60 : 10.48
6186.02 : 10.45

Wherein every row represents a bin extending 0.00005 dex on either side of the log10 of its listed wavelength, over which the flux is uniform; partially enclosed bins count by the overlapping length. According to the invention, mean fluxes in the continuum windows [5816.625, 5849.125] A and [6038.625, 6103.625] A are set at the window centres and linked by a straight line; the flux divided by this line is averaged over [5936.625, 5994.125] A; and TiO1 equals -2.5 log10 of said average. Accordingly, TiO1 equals 0.01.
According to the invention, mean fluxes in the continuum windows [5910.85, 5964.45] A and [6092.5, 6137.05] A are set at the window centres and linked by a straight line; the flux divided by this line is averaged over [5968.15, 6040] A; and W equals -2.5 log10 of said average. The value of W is 0.00 mag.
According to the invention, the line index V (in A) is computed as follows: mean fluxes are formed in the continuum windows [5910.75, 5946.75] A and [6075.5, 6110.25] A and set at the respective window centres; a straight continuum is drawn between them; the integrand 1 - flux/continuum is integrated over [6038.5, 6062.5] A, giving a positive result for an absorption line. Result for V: -0.3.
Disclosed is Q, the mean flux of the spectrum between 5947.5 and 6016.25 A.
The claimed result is 11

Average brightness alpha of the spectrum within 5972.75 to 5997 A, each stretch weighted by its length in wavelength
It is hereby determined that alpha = 11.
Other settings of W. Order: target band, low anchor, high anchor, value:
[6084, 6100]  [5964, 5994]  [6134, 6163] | -0.003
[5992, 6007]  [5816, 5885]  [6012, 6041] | 0.005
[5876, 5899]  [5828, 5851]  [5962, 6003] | 0.063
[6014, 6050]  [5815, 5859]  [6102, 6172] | -0.007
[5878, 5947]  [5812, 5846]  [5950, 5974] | 0.024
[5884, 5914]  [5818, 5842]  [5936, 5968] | 0.053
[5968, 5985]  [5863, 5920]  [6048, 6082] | -0.012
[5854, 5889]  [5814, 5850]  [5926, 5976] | 0.023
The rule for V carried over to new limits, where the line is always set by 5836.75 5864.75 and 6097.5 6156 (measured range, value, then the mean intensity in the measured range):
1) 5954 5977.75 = -0.2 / 11.1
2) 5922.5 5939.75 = -0.2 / 11.2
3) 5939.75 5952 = 0.0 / 11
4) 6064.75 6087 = -0.2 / 10.8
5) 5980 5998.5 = -0.2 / 11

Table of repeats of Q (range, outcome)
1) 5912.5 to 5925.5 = 11.2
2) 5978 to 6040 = 10.9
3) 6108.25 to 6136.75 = 10.6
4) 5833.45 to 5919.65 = 11.1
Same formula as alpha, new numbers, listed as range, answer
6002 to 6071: 10.9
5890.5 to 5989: 11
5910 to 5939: 11.2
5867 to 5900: 10.8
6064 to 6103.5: 10.7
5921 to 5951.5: 11.1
